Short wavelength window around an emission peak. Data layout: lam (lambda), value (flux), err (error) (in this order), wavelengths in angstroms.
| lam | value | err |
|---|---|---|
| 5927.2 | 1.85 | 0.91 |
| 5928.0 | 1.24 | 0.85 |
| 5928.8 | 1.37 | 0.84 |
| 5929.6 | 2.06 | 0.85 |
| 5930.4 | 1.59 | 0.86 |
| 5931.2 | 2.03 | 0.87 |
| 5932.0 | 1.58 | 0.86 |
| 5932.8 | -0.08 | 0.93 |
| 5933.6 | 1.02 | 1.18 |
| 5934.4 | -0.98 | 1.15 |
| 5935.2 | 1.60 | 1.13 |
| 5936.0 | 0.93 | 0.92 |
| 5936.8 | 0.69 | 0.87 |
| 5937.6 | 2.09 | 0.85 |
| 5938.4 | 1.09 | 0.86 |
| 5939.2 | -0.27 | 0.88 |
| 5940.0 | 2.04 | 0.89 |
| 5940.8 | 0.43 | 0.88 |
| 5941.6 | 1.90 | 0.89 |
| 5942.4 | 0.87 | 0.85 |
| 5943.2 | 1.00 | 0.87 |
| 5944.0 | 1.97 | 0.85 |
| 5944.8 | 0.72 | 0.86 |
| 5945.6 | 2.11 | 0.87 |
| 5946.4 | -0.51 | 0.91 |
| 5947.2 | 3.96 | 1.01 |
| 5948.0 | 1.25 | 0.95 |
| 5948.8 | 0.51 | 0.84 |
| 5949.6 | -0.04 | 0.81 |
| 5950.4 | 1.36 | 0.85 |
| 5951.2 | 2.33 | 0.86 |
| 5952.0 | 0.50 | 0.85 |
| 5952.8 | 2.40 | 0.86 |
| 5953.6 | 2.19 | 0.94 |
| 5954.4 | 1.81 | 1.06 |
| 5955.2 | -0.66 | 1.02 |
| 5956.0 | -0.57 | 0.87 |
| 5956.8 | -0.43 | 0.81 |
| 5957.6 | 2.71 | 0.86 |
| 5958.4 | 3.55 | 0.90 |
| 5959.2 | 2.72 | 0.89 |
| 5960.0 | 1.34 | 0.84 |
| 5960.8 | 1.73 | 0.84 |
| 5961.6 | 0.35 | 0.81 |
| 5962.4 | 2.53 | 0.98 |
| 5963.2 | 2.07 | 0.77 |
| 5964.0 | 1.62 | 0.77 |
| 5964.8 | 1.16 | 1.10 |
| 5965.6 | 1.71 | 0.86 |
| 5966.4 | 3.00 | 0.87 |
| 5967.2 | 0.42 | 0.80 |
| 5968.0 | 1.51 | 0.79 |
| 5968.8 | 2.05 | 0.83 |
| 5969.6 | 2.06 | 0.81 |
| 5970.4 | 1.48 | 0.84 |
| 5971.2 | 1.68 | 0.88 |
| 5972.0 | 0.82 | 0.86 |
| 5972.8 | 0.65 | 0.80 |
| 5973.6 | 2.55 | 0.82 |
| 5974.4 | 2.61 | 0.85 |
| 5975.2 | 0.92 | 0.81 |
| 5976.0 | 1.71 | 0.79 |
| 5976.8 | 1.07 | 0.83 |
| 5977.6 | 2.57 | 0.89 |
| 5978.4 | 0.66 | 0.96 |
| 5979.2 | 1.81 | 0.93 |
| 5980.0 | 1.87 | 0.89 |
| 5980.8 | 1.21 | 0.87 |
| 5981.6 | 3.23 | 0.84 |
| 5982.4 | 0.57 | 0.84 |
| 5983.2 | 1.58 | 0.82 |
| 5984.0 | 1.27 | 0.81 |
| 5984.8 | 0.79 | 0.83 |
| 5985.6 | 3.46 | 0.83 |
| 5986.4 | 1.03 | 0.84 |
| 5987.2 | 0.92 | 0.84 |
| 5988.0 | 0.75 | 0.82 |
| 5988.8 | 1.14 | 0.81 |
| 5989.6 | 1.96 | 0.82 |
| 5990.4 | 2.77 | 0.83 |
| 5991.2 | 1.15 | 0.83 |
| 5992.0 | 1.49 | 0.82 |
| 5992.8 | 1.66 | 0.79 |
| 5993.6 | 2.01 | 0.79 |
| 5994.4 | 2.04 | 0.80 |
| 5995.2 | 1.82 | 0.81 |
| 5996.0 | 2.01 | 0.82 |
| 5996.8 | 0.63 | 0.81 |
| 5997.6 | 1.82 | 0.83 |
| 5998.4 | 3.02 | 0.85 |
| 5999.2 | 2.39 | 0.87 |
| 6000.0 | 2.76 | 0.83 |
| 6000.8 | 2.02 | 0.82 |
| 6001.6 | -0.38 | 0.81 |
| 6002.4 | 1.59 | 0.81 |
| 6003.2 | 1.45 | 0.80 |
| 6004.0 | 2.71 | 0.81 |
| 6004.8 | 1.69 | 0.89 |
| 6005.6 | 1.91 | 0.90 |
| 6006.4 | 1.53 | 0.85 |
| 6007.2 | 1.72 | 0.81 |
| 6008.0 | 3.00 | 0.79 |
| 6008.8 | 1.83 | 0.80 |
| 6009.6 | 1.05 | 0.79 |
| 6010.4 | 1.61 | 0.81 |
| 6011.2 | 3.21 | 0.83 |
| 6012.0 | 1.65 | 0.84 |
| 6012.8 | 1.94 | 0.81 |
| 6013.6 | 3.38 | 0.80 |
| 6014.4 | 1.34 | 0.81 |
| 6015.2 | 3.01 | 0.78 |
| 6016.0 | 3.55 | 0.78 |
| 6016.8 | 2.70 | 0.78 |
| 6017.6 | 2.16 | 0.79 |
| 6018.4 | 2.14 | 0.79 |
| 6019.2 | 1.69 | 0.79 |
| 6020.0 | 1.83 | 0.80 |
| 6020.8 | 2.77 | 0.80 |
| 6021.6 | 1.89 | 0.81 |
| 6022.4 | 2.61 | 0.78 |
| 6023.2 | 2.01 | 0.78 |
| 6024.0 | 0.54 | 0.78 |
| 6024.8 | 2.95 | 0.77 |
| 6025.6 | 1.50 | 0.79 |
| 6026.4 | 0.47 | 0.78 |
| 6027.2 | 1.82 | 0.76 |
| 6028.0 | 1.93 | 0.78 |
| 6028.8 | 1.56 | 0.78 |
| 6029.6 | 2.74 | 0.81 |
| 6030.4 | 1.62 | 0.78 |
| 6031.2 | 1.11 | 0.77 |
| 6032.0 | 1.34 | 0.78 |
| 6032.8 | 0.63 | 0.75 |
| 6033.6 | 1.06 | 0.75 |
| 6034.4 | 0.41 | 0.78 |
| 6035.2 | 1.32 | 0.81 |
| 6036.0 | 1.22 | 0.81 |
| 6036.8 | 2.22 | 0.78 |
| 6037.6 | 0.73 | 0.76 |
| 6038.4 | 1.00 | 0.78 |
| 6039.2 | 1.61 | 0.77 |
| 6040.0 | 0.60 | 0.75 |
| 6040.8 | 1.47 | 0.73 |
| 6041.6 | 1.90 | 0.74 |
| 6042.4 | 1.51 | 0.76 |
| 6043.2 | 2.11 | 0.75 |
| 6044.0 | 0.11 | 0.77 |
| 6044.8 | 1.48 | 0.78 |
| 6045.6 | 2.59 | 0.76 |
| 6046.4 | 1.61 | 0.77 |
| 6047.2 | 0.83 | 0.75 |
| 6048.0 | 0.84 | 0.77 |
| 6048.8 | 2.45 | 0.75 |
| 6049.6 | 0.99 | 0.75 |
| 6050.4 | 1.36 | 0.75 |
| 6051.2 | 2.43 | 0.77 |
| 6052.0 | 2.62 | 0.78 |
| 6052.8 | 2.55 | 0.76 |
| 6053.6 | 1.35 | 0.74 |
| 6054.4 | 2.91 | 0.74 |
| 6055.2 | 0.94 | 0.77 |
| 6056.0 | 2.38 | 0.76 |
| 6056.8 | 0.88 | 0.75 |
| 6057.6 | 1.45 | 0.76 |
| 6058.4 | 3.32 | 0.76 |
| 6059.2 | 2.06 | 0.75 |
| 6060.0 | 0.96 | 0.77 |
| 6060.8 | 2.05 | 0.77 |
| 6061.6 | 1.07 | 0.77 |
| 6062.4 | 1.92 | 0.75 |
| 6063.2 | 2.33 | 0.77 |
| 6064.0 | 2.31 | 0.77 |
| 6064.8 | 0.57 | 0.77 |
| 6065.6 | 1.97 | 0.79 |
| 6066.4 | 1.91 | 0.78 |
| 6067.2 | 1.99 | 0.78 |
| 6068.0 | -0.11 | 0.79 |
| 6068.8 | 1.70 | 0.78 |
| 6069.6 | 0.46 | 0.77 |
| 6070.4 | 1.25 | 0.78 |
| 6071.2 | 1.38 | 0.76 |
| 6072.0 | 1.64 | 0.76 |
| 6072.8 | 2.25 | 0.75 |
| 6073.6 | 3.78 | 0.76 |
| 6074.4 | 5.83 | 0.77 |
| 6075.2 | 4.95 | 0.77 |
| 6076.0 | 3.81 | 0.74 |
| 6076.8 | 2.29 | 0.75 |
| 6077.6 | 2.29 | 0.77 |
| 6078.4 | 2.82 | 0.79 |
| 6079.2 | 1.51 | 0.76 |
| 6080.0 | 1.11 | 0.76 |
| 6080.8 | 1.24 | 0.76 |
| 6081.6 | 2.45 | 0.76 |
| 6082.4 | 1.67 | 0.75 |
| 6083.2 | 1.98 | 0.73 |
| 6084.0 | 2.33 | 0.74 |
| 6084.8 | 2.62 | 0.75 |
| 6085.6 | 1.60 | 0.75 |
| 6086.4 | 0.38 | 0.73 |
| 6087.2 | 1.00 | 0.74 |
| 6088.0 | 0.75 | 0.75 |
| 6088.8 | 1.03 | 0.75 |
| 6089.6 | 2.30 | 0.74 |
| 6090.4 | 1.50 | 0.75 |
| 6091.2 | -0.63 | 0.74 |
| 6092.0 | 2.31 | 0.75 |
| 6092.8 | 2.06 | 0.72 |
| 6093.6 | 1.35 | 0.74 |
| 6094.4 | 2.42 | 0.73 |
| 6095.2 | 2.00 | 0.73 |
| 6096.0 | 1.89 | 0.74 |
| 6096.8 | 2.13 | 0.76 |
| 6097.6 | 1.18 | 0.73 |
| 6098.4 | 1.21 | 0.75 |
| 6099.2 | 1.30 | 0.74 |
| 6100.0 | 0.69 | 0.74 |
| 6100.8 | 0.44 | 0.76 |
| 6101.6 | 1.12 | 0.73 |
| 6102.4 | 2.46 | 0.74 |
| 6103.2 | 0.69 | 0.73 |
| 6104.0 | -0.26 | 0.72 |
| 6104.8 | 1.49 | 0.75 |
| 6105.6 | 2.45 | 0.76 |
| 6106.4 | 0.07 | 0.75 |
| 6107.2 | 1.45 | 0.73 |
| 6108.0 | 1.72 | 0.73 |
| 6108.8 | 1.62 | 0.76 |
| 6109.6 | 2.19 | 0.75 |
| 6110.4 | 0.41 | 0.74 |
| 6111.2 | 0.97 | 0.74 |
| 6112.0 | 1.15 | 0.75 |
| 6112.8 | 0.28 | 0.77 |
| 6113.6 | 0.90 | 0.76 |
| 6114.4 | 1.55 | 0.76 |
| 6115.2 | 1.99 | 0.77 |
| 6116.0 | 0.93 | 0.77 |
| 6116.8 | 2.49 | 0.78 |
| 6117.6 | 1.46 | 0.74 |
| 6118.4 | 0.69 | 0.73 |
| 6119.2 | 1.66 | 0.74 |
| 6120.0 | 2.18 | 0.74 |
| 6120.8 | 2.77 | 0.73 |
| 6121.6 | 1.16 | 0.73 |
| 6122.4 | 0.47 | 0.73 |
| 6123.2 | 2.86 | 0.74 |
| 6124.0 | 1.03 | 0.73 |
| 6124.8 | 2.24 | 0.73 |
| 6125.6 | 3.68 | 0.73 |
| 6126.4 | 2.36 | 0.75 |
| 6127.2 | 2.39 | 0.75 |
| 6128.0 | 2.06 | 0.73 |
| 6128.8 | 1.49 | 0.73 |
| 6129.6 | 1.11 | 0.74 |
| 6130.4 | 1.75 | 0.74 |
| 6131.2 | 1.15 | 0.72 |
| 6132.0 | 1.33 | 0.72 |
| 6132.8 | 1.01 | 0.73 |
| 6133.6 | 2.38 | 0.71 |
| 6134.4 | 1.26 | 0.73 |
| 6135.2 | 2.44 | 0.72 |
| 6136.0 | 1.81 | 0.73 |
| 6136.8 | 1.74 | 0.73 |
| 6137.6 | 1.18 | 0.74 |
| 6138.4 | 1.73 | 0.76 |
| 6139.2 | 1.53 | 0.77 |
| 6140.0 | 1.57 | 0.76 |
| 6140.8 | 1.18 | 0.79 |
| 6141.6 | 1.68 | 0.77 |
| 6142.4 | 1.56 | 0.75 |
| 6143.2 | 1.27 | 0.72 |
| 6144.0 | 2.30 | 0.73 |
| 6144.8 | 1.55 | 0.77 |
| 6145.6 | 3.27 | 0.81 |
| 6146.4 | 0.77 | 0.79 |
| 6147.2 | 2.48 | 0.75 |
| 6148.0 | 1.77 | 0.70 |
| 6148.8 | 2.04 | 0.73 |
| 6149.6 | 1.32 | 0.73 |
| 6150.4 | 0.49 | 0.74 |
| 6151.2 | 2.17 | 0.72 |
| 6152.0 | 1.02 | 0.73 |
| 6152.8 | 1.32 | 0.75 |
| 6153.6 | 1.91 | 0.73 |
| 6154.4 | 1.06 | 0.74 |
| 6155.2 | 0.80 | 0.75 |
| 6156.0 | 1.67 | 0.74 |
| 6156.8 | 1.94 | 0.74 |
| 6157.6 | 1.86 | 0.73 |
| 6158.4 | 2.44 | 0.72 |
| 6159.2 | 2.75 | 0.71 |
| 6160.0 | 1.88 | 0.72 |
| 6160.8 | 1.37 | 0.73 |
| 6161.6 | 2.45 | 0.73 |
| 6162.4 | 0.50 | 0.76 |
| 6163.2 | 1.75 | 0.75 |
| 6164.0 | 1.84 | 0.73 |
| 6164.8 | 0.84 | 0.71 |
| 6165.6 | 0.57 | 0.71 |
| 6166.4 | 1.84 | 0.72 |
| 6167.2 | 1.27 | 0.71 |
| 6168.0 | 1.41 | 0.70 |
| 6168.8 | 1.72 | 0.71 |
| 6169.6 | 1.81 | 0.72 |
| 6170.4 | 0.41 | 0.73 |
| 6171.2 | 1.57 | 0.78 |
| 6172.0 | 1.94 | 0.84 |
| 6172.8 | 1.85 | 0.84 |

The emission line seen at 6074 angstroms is [O III] 5007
